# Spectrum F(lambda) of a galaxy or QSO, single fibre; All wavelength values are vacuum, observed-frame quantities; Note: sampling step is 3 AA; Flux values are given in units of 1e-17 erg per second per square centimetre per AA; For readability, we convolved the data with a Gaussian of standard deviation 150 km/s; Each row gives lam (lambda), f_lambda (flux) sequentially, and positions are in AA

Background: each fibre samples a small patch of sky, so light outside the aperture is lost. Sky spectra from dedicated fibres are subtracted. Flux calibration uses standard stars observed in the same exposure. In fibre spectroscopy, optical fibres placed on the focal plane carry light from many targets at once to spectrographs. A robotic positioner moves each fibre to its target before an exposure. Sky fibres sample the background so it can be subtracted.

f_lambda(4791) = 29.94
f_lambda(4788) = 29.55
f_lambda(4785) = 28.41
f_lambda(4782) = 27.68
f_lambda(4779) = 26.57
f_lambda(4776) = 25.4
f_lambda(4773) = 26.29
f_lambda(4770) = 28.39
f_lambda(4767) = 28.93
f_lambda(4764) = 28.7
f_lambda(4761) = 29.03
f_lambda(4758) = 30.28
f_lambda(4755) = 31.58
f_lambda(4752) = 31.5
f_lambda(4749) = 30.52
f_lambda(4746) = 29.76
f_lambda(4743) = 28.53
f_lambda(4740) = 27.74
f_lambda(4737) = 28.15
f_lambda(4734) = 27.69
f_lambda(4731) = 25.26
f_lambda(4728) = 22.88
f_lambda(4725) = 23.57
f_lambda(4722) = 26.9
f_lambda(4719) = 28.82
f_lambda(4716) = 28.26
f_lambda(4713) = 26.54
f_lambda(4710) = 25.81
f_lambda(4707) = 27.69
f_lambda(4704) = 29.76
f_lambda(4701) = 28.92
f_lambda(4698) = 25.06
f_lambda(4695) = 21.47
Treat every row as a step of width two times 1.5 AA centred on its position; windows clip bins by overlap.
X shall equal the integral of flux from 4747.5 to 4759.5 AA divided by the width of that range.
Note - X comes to 31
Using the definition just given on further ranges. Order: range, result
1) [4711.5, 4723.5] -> 27.6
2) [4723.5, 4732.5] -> 23.9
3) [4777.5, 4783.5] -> 27.1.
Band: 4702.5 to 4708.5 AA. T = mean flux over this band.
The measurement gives 28.7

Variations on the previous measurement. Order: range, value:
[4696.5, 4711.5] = 27.4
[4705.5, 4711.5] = 26.8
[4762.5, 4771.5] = 28.7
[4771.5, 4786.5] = 26.9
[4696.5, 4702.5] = 27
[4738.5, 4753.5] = 29.6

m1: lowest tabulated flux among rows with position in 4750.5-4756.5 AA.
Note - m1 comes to 31.5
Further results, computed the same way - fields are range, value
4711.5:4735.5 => 22.88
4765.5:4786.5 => 25.4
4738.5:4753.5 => 27.74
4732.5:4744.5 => 27.69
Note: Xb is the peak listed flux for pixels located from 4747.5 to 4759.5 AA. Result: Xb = 31.58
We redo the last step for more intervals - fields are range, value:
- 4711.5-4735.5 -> 28.82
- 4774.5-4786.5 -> 28.41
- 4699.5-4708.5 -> 29.76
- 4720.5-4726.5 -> 26.9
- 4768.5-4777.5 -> 28.39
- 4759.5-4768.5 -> 29.03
